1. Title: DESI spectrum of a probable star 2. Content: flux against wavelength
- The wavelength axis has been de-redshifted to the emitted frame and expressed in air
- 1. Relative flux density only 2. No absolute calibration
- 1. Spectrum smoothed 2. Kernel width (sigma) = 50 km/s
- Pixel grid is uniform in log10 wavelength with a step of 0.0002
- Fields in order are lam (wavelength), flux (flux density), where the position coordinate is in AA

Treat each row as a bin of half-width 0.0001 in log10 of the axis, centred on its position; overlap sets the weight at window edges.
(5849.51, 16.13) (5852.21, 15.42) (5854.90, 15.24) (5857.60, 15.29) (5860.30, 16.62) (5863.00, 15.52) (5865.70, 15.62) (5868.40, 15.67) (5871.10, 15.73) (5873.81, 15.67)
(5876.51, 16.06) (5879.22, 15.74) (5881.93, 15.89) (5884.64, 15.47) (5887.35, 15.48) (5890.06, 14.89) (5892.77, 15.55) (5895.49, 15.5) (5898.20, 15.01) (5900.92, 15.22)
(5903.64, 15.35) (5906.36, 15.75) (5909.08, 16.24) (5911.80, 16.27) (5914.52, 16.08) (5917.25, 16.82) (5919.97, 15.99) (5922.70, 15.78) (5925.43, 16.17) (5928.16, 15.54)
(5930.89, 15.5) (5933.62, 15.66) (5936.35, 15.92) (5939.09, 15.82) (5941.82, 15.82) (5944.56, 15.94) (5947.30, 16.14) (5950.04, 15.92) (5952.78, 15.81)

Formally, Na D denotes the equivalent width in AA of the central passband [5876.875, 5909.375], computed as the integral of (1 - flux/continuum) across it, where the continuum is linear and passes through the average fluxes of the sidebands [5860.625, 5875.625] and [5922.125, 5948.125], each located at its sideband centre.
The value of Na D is 0.5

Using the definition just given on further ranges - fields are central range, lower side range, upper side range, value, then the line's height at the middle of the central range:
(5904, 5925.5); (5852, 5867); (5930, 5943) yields -0.51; 15.7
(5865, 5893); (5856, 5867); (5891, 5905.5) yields -0.13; 15.5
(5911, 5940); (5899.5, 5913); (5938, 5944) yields -0.28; 15.8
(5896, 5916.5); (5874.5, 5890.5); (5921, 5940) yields -0.04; 15.7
